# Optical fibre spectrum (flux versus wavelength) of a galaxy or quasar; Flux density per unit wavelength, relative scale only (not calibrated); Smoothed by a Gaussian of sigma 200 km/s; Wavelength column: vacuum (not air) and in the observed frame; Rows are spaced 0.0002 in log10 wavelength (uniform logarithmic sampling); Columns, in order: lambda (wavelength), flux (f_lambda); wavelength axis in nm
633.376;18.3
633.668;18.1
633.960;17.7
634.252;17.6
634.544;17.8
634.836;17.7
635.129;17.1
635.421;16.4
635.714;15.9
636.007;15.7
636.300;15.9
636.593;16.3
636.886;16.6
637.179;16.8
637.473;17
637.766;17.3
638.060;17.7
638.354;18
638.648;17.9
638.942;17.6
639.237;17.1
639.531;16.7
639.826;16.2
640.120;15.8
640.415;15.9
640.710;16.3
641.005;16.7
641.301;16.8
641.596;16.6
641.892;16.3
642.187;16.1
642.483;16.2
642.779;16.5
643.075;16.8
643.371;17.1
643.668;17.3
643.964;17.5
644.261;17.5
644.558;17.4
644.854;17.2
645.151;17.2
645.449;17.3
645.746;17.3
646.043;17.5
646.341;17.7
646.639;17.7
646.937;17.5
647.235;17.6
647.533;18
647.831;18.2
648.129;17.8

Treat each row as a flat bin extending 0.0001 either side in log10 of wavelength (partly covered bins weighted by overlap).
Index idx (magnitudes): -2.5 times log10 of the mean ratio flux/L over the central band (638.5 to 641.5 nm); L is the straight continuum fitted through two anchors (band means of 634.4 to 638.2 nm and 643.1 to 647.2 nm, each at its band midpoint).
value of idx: 0.02 mag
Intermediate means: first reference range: 16.8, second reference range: 17.4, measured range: 16.7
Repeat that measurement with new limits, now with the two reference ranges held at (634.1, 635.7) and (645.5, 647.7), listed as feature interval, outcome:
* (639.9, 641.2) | 0.08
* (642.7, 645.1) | 0.02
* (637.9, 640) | 0.00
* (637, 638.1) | 0.01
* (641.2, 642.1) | 0.06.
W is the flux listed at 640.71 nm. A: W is 16.3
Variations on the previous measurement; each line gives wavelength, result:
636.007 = 15.7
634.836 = 17.7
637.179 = 16.8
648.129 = 17.8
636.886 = 16.6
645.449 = 17.3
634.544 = 17.8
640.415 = 15.9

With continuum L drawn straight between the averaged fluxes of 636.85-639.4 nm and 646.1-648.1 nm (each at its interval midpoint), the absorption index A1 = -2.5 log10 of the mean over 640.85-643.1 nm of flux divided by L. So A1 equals 0.07 mag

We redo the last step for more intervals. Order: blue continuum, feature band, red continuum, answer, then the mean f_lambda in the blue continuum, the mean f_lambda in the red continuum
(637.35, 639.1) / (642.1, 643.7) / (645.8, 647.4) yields 0.060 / 17.6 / 17.6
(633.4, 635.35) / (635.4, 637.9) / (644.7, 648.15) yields 0.077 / 17.7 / 17.6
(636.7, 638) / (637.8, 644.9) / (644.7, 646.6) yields 0.018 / 17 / 17.4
